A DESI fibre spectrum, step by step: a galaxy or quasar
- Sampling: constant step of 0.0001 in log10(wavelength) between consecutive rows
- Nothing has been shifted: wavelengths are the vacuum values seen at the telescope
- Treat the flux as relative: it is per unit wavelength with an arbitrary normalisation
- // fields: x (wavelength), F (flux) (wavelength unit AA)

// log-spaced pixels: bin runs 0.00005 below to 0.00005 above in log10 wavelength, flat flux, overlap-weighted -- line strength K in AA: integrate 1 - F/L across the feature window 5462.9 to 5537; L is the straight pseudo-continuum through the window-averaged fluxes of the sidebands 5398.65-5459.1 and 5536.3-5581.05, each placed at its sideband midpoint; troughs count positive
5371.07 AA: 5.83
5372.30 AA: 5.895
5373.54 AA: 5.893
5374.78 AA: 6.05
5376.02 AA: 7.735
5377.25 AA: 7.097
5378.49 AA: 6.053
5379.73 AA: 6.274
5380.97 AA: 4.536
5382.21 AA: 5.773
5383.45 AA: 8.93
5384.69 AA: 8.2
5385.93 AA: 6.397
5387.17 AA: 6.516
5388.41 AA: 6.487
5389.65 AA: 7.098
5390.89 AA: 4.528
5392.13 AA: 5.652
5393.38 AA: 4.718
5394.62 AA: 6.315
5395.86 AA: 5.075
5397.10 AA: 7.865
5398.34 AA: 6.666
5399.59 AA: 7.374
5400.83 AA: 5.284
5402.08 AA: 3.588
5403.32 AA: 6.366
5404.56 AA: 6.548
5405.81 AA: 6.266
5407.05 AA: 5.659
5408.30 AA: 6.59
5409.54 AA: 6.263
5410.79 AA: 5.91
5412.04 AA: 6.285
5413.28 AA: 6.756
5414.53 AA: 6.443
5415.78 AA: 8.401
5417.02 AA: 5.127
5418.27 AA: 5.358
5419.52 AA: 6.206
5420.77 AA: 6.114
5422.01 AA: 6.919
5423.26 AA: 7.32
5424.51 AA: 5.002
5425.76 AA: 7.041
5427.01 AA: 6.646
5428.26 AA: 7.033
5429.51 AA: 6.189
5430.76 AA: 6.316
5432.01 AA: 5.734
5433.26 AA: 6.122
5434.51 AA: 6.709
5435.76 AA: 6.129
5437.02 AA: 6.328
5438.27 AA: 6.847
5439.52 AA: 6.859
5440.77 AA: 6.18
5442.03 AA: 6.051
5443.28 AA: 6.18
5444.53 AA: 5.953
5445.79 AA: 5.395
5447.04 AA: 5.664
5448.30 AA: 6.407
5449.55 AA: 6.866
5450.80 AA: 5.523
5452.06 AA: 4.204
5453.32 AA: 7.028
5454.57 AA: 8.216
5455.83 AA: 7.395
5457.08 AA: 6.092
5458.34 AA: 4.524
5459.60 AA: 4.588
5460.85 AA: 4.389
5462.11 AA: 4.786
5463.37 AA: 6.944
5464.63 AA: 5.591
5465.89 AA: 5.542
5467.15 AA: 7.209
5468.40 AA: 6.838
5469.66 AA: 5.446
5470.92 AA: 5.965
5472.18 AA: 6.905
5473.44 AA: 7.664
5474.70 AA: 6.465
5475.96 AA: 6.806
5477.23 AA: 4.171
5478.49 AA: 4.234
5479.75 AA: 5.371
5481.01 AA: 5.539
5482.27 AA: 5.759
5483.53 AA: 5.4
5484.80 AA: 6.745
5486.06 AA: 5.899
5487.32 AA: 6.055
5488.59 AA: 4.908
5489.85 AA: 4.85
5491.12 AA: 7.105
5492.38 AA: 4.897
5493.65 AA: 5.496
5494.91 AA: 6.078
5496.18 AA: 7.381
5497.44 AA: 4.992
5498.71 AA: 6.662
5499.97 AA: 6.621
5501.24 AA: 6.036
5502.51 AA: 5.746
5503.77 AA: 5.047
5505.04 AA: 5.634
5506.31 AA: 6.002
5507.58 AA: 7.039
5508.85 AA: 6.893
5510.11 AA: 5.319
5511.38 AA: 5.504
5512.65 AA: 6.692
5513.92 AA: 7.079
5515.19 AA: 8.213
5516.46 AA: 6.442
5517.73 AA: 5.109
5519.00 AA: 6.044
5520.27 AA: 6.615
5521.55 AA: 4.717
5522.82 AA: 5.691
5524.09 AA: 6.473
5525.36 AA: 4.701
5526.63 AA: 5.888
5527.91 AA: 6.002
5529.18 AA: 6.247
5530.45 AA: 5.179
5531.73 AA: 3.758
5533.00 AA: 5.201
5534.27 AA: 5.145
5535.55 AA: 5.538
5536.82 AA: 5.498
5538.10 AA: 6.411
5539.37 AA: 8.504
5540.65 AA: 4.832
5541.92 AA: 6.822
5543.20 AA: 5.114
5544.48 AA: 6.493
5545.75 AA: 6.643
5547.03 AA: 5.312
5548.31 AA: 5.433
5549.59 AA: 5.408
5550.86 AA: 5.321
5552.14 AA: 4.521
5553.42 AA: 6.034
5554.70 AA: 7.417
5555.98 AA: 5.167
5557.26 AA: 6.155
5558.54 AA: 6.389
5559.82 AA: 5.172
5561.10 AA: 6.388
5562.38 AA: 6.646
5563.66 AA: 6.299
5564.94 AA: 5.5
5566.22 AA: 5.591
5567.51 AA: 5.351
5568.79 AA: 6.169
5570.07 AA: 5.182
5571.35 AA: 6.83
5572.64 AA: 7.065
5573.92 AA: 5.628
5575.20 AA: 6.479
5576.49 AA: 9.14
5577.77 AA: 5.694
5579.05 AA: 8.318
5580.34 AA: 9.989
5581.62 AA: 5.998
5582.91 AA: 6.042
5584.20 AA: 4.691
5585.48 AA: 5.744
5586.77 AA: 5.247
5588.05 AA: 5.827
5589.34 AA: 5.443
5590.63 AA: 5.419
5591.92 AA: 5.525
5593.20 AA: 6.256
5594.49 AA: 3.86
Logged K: 3.9 AA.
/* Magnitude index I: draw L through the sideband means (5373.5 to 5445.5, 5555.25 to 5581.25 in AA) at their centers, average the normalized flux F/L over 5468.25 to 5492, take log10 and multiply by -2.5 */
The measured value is 0.09 mag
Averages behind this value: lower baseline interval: 6.31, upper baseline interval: 6.46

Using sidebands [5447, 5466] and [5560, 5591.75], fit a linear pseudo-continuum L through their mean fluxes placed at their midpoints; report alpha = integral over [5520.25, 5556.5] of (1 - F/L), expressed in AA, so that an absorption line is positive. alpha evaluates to 2.5 AA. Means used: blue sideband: 5.87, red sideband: 6.25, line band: 5.71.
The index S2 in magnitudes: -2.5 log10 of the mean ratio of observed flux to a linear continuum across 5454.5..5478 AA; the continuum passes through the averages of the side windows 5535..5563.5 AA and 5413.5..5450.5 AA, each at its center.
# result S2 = 0.036 mag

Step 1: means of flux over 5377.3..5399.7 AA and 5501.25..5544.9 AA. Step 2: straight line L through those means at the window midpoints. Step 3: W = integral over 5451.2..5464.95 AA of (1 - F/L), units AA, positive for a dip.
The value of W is 0.8 AA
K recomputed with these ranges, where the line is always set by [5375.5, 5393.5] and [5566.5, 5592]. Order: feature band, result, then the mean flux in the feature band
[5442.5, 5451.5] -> 0.57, 5.99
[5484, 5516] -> 1.20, 6.11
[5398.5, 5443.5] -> 0.87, 6.29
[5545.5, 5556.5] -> 1.13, 5.66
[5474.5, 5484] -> 1.41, 5.42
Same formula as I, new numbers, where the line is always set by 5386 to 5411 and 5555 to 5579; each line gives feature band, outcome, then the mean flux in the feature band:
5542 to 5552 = 0.097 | 5.68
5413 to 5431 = -0.066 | 6.45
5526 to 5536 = 0.156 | 5.36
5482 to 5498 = 0.060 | 5.82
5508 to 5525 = -0.004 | 6.2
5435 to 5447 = -0.017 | 6.19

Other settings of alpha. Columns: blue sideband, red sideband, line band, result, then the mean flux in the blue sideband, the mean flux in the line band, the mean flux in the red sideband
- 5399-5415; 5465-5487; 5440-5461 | 0.25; 6.1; 5.96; 5.99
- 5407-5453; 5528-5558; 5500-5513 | -0.20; 6.25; 6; 5.75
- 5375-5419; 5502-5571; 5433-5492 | 1.06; 6.29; 5.99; 5.89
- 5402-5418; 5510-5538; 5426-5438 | -0.46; 6.24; 6.39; 5.79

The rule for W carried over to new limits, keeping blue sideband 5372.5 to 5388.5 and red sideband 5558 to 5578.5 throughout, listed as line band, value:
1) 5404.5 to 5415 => 0.40 AA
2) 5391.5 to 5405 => 1.27 AA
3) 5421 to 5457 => 0.68 AA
